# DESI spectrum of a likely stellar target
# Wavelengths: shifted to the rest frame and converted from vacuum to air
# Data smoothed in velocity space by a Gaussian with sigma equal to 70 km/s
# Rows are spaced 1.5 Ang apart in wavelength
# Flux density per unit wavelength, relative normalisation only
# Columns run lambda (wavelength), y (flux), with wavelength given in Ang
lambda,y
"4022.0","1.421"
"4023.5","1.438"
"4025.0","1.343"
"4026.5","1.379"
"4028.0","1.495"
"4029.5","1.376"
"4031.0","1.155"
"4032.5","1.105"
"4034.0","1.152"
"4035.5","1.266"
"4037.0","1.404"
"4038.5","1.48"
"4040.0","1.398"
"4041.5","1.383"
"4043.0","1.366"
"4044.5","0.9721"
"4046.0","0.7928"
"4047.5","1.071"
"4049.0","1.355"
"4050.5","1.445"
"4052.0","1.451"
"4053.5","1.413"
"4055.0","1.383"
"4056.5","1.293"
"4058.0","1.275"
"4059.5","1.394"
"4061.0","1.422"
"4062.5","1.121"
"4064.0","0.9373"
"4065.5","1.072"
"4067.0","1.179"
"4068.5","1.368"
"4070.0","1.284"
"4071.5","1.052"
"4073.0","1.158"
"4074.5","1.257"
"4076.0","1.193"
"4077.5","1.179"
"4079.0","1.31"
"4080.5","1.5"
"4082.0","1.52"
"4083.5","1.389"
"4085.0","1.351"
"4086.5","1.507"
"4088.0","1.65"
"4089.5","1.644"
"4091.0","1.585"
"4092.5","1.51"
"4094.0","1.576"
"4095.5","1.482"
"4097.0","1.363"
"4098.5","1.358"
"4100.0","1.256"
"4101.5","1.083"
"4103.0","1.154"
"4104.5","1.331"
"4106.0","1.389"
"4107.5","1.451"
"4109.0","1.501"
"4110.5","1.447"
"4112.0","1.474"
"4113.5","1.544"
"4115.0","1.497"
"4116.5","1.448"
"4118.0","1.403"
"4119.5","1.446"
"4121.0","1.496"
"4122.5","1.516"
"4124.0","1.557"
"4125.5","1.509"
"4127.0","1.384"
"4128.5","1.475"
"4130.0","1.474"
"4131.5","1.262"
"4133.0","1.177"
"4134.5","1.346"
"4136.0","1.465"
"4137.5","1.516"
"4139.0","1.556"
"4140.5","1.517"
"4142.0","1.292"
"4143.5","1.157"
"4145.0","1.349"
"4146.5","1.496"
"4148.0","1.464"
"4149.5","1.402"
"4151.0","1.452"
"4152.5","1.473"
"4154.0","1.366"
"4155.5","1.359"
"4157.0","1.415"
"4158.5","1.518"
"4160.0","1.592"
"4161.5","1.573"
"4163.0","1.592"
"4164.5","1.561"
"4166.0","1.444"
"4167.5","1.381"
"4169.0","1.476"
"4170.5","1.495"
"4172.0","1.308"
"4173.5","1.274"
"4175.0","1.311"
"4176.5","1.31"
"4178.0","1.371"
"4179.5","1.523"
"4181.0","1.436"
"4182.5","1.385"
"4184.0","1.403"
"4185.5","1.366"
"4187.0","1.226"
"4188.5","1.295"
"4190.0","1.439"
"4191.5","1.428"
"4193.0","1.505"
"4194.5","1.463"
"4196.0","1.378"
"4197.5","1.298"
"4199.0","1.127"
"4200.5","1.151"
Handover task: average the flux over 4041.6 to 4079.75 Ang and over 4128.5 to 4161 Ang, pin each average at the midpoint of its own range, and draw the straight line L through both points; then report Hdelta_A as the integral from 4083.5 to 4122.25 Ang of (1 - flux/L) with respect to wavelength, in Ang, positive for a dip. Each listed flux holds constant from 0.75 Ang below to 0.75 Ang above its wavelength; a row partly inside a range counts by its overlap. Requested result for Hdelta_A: -3.36 Ang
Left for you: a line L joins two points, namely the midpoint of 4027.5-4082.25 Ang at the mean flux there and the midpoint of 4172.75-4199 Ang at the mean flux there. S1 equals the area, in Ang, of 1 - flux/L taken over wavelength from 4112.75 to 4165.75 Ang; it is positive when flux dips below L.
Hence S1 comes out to -4.5 Ang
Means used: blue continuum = 1.27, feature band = 1.45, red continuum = 1.37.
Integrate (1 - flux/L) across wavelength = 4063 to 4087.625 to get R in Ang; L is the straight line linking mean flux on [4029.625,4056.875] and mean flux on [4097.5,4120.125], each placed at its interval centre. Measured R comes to 1.1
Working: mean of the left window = 1.27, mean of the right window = 1.38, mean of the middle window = 1.27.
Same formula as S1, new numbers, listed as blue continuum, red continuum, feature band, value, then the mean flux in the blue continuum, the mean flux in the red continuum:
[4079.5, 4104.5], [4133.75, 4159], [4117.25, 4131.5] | -0.4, 1.43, 1.42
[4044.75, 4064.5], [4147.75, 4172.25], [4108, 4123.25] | -1.1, 1.25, 1.47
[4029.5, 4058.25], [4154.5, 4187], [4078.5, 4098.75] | -2.4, 1.27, 1.43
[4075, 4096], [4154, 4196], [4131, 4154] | 0.6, 1.45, 1.42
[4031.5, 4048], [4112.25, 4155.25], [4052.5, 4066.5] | 0.0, 1.22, 1.43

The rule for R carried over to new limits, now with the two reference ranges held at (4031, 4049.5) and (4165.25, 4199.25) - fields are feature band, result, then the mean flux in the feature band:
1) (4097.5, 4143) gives -3.38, 1.41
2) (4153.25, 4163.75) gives -1.04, 1.49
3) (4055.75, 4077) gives 0.65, 1.21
